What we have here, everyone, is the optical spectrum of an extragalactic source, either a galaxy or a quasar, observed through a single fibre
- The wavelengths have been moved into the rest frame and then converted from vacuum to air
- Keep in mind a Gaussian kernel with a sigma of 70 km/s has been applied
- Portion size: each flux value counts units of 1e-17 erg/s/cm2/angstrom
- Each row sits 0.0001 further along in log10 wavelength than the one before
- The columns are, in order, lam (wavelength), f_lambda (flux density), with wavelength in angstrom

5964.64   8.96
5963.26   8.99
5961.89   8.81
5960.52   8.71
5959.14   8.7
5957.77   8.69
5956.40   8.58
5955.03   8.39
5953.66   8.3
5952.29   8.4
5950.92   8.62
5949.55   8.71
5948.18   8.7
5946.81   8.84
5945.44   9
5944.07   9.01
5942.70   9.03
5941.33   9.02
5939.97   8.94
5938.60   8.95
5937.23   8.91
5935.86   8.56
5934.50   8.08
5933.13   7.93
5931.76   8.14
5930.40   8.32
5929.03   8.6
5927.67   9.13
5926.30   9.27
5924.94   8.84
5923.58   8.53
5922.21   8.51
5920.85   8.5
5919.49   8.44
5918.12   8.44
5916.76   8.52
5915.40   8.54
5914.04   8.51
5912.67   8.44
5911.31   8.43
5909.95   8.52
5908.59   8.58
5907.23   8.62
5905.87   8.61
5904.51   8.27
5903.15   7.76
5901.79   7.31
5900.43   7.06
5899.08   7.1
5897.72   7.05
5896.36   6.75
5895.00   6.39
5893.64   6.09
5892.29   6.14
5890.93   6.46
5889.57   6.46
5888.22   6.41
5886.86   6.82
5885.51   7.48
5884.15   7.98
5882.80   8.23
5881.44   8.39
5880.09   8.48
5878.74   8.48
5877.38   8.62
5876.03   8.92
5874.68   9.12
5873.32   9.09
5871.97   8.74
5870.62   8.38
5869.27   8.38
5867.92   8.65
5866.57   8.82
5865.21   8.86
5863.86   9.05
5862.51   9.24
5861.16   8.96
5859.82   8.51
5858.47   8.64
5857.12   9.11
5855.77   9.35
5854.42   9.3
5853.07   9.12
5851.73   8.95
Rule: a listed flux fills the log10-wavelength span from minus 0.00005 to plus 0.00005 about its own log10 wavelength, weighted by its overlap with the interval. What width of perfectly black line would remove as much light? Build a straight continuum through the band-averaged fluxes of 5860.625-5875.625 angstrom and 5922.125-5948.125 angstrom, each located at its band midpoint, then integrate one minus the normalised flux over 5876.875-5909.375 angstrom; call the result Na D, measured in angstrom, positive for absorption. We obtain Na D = 4.9 angstrom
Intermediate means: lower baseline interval 8.84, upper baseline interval 8.72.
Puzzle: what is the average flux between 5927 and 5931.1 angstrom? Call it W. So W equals 8.69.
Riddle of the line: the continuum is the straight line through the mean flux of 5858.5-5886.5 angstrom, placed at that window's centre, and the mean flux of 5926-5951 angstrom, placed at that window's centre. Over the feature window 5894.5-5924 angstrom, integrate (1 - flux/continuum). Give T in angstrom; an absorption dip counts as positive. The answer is 2.1 angstrom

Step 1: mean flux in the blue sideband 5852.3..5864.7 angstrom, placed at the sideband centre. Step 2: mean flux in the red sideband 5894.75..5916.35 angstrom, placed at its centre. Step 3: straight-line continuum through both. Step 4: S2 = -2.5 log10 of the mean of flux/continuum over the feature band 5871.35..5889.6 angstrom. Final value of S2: 0.049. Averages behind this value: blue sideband 9.04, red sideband 7.91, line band 8.14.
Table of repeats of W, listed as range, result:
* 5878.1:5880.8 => 8.5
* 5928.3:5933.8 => 8.26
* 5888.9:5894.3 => 6.29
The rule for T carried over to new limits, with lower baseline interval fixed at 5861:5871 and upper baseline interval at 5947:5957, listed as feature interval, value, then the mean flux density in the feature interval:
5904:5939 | 0.4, 8.54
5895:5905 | 1.7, 7.25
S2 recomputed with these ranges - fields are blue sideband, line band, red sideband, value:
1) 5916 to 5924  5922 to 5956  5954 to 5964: -0.01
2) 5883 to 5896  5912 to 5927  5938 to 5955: -0.10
